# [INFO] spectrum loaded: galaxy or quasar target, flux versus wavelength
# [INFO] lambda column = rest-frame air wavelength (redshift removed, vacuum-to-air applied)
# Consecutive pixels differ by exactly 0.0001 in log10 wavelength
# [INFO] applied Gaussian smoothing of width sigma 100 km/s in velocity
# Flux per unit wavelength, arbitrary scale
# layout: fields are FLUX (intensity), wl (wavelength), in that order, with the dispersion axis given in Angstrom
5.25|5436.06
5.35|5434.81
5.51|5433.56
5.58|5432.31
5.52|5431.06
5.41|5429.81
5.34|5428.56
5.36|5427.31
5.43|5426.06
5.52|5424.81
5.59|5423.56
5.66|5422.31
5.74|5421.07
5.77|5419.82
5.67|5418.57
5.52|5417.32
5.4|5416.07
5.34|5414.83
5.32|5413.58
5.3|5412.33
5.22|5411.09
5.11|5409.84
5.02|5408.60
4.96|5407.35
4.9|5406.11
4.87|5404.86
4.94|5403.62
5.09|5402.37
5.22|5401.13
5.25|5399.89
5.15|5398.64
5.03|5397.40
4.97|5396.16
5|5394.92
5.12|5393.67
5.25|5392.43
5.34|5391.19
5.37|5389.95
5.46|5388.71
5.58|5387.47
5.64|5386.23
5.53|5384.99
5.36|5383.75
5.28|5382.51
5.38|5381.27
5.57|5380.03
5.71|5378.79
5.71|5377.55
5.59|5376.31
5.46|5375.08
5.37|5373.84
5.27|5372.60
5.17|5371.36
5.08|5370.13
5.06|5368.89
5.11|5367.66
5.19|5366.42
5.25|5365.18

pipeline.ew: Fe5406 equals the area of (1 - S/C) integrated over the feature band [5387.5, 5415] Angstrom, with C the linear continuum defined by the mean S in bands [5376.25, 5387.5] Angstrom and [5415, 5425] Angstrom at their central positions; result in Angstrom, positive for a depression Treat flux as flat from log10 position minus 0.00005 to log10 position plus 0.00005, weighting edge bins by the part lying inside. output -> 2.04 Angstrom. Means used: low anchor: 5.53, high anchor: 5.6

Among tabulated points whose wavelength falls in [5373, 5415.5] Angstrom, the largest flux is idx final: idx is 5.71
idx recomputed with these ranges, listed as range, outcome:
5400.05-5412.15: 5.22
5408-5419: 5.67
